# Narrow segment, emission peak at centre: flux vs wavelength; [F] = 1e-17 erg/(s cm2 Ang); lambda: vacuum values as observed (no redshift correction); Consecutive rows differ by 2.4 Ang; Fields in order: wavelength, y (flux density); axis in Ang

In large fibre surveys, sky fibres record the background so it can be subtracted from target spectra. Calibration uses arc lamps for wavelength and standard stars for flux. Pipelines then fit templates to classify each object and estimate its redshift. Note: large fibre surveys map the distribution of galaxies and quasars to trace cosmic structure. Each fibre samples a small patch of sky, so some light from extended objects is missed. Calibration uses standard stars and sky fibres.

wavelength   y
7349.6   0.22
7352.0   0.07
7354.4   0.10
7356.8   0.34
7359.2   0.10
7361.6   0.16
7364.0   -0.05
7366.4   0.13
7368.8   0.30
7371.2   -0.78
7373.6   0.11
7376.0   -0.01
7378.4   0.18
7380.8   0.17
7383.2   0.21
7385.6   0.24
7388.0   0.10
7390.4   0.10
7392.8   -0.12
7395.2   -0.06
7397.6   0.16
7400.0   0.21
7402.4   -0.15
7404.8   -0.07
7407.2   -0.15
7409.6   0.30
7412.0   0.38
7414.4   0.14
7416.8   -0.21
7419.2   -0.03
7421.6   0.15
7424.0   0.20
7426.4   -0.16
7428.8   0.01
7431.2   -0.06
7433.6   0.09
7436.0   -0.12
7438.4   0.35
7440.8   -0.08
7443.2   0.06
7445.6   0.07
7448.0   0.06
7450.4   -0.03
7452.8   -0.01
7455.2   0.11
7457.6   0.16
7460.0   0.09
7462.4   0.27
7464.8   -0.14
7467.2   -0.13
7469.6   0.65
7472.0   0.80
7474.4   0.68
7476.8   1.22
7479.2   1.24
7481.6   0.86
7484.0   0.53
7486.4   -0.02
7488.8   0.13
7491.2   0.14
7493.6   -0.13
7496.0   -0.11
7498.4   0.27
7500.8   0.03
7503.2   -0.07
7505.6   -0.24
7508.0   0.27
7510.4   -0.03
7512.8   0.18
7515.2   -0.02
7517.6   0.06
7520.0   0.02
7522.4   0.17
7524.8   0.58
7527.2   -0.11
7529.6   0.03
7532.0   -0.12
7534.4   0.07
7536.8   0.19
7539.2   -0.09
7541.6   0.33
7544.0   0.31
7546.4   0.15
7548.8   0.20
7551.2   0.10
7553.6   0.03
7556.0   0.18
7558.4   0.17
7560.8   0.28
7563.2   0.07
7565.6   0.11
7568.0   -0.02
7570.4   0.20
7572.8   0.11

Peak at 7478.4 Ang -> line [O II] 3727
